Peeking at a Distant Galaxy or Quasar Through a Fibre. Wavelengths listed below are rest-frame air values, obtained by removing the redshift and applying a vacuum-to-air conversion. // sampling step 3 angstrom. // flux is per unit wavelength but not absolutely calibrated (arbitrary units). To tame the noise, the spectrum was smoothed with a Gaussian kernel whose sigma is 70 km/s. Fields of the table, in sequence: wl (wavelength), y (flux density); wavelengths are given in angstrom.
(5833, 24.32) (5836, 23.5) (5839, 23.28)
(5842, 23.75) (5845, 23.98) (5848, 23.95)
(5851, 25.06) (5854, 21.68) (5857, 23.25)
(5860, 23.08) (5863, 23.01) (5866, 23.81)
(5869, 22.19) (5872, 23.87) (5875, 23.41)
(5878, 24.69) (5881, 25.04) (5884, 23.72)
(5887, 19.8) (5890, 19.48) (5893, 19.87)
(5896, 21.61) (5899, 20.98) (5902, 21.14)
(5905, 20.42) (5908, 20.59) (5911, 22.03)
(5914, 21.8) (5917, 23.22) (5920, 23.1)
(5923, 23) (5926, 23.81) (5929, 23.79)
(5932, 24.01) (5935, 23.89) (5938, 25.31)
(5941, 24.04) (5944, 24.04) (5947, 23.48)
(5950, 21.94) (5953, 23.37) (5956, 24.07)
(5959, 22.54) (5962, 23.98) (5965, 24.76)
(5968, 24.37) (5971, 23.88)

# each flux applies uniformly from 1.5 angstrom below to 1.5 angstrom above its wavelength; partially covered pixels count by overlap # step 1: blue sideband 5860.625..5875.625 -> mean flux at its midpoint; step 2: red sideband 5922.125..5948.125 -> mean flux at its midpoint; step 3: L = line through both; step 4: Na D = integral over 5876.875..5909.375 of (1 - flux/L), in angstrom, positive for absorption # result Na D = 2.7 angstrom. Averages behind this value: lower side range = 23.2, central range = 21.5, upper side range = 24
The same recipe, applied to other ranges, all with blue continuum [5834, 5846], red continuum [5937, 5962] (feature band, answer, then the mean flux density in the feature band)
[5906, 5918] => 0.92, 21.8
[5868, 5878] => 0.08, 23.4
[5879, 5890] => 0.53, 22.5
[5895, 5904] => 0.93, 21.2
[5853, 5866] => 0.39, 22.9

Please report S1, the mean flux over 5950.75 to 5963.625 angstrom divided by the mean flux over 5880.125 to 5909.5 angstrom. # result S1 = 1.11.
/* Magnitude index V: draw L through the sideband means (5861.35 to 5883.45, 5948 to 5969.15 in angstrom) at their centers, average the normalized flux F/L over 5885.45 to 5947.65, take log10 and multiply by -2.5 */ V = 0.06 mag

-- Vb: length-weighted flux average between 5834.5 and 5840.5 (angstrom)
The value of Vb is 23.4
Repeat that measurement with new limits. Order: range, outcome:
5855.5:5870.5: 23.1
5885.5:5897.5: 20.2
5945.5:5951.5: 22.7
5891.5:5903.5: 20.9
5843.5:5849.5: 24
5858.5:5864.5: 23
